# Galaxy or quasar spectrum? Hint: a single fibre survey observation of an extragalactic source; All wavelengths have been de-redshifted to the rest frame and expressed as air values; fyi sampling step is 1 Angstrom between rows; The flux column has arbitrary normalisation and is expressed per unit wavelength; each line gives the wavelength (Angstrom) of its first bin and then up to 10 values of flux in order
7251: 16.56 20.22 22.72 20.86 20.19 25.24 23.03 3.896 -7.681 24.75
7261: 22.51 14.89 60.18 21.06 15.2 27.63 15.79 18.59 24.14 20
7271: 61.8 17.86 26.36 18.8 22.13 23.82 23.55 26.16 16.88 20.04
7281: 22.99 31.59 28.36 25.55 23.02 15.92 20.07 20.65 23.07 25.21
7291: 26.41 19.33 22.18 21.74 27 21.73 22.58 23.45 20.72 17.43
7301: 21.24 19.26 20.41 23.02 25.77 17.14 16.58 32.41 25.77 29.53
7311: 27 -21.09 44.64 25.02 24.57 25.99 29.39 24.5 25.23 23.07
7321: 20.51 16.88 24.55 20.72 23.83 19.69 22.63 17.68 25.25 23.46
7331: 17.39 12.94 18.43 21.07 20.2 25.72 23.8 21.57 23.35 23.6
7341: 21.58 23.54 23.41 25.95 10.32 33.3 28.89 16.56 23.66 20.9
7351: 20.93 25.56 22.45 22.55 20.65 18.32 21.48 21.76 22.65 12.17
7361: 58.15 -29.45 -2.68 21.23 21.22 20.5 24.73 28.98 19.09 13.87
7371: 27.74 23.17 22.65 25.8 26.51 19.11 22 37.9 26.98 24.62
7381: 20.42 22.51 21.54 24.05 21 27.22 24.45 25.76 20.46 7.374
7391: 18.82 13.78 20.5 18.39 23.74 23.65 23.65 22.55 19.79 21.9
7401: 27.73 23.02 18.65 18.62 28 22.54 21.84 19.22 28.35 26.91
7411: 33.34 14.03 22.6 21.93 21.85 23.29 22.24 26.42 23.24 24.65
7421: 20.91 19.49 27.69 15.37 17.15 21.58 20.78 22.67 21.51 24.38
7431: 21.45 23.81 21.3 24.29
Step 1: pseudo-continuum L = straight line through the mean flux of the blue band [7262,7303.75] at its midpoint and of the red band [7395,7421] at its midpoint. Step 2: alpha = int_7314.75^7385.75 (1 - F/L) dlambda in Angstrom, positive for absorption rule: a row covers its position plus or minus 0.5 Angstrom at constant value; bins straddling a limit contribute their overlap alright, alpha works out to 4.70 Angstrom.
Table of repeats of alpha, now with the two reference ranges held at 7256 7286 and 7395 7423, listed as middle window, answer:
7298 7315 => 1.0 Angstrom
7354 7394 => 3.7 Angstrom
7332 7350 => 0.6 Angstrom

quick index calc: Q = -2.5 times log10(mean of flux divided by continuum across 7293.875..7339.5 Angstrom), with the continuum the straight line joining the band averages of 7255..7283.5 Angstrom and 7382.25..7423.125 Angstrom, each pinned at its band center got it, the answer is 0.039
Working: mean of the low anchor 23.1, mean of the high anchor 22.3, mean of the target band 22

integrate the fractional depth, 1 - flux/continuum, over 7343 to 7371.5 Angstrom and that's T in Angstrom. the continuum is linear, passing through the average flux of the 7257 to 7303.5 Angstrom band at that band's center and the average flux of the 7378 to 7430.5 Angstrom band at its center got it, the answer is 2.49 Angstrom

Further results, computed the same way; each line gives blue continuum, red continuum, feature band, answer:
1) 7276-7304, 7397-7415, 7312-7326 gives -0.5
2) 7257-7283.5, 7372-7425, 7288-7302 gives 0.5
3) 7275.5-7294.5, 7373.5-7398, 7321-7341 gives 1.4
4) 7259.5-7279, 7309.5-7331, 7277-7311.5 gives 1.3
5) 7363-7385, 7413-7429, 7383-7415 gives 0.5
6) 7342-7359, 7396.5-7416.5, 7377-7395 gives 0.5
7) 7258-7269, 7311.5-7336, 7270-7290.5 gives -3.7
